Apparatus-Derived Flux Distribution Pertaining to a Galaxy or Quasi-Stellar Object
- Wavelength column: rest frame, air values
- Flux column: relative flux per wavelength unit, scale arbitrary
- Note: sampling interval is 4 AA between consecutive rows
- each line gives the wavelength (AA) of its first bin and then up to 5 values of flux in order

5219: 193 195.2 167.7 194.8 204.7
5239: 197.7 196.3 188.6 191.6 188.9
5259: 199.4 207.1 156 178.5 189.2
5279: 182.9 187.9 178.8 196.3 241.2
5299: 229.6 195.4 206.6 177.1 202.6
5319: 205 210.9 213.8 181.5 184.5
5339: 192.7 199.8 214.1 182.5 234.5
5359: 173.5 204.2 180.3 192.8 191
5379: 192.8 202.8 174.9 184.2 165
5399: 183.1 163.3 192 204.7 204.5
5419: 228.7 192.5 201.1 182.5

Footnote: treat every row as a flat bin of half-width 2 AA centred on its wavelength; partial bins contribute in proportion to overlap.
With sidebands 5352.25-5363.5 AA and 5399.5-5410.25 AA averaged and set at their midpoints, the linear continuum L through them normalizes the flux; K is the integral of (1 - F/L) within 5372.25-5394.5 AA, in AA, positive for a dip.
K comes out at 0.42 AA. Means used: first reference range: 203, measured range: 188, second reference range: 182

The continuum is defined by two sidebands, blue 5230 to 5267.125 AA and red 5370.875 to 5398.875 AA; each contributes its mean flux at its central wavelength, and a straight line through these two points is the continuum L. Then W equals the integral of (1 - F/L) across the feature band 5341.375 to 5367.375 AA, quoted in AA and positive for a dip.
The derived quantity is -1.66 AA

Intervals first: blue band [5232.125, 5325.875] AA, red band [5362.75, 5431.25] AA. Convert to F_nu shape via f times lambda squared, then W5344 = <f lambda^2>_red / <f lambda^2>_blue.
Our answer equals 1.0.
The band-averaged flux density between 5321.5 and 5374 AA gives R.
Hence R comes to 197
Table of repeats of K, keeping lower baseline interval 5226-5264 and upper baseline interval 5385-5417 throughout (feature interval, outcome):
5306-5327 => -1.33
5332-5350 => -0.79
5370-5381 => -0.39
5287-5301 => -1.86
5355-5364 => -0.51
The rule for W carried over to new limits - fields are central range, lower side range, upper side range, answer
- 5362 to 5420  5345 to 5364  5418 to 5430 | 3.60 AA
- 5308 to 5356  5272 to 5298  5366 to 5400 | -2.03 AA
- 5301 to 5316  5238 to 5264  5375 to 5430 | -0.10 AA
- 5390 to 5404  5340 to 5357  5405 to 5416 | 1.92 AA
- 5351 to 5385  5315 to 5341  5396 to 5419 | -0.09 AA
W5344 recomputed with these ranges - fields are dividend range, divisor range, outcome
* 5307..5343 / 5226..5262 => 1.05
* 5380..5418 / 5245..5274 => 1.05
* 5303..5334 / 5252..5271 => 1.09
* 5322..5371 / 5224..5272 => 1.08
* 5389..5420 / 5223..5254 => 1.05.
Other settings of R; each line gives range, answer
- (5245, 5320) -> 195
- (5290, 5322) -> 207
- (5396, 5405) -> 172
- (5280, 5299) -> 203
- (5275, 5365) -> 200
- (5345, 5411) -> 190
